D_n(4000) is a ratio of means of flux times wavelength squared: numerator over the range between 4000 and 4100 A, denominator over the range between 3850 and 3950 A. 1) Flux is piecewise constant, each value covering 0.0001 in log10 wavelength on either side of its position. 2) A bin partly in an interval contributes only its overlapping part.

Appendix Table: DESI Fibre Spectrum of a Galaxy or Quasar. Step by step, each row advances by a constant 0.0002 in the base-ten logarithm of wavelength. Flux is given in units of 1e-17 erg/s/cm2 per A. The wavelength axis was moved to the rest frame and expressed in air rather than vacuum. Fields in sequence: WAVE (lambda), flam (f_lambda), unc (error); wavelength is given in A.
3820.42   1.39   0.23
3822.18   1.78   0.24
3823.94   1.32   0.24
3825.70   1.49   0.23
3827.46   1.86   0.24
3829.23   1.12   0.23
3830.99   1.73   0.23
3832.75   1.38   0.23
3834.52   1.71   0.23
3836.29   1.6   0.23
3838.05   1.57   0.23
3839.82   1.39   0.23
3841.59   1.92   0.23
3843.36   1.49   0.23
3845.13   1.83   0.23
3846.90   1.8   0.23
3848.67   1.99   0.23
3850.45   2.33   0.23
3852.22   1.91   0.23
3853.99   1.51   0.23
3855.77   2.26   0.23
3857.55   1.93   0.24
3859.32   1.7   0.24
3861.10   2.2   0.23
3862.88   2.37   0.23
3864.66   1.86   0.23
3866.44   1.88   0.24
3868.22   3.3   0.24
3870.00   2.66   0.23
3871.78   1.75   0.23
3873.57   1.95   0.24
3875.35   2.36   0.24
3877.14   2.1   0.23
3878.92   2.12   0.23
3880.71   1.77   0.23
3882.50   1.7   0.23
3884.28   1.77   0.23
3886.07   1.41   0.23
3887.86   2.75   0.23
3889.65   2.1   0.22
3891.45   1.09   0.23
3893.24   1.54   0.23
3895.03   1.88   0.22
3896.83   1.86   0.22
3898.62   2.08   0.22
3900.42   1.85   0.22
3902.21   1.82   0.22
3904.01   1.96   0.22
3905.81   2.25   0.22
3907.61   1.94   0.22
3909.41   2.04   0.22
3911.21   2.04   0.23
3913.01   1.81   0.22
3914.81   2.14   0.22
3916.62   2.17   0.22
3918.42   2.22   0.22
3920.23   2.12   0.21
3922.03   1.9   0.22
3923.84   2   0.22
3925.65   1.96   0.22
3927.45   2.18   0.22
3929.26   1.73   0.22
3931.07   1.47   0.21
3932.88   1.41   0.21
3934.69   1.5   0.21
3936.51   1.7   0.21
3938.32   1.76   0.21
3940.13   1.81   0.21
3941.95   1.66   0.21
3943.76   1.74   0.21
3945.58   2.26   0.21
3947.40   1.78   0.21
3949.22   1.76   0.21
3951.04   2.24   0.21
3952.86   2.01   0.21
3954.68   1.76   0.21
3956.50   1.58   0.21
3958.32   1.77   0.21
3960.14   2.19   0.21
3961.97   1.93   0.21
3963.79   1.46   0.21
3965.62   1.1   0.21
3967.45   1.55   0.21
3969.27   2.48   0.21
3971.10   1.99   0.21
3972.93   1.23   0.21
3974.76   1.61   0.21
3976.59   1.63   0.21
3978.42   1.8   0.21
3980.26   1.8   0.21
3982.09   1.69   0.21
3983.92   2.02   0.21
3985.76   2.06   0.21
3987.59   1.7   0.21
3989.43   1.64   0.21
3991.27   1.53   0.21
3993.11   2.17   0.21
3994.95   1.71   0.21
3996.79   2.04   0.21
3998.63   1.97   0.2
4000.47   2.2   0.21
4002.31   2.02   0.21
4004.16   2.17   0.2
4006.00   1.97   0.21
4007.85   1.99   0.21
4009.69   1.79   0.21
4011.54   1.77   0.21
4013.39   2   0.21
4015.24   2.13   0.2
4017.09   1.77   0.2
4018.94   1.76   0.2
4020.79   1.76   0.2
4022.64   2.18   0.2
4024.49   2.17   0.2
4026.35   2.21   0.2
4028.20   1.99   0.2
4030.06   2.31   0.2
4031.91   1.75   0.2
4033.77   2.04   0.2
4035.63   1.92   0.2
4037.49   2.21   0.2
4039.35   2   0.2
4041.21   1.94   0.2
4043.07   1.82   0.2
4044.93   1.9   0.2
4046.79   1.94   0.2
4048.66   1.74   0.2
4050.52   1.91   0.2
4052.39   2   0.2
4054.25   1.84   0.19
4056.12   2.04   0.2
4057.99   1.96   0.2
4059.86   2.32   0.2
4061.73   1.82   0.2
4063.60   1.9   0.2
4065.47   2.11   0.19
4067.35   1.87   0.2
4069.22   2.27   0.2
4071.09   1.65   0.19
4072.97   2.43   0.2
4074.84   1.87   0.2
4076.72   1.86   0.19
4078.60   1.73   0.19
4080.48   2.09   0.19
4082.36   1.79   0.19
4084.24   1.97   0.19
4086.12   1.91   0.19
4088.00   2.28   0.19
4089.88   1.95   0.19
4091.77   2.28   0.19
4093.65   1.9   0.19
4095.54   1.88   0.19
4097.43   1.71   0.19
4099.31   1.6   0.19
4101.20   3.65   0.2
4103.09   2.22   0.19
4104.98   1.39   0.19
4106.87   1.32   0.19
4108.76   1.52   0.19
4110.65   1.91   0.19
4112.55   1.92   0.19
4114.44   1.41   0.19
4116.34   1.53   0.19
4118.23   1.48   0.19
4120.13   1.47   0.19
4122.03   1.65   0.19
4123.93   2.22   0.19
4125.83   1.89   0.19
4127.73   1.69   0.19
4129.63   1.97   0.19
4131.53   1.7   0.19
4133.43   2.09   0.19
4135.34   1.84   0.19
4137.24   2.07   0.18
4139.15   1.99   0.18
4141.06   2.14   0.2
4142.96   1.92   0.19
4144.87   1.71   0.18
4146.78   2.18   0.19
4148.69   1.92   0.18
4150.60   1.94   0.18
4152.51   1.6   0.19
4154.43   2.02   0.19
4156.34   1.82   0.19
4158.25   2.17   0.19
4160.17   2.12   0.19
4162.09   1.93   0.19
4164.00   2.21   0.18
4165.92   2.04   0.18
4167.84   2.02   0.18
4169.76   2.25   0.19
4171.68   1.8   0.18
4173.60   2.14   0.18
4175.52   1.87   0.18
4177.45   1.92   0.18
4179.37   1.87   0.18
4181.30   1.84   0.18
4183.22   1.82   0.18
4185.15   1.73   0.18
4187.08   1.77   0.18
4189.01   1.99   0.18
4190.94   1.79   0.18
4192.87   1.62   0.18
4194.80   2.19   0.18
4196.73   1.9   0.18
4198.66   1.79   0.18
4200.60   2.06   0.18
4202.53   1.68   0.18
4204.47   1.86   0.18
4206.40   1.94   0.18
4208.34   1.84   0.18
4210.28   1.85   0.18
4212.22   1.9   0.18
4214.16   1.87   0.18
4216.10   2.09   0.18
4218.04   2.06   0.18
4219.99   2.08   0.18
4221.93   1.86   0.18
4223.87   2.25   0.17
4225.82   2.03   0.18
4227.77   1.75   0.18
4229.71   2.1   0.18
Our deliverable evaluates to 1.09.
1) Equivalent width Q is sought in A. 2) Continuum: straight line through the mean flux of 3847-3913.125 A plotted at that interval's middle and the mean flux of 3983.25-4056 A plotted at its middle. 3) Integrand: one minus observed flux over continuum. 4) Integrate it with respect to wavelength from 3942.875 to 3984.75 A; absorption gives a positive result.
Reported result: 3.6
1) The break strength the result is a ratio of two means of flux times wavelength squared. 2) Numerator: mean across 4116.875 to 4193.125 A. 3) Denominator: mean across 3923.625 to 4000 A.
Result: 1.2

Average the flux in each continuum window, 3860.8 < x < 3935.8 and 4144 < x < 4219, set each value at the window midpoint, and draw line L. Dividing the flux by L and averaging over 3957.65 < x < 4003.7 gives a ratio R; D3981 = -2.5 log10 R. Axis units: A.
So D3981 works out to 0.08 mag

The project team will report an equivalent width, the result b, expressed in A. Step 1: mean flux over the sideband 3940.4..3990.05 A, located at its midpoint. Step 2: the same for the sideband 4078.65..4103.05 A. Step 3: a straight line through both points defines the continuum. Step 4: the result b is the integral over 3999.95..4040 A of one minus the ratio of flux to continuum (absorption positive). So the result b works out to -1.8 A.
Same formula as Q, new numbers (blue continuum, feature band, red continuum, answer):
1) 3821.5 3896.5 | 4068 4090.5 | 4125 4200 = -0.8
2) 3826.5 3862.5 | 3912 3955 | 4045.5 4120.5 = -1.4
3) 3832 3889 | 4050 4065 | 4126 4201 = -0.3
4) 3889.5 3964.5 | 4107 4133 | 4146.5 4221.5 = 2.7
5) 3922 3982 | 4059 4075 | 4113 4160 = -1.8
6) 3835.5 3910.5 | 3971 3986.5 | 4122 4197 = 1.6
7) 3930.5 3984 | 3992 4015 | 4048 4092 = -1.7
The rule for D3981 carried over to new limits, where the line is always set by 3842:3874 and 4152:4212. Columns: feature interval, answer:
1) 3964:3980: 0.20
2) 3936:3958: 0.09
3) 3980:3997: 0.09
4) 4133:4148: -0.03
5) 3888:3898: 0.14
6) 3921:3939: 0.14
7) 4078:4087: 0.03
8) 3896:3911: 0.02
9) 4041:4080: 0.01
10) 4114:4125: 0.18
